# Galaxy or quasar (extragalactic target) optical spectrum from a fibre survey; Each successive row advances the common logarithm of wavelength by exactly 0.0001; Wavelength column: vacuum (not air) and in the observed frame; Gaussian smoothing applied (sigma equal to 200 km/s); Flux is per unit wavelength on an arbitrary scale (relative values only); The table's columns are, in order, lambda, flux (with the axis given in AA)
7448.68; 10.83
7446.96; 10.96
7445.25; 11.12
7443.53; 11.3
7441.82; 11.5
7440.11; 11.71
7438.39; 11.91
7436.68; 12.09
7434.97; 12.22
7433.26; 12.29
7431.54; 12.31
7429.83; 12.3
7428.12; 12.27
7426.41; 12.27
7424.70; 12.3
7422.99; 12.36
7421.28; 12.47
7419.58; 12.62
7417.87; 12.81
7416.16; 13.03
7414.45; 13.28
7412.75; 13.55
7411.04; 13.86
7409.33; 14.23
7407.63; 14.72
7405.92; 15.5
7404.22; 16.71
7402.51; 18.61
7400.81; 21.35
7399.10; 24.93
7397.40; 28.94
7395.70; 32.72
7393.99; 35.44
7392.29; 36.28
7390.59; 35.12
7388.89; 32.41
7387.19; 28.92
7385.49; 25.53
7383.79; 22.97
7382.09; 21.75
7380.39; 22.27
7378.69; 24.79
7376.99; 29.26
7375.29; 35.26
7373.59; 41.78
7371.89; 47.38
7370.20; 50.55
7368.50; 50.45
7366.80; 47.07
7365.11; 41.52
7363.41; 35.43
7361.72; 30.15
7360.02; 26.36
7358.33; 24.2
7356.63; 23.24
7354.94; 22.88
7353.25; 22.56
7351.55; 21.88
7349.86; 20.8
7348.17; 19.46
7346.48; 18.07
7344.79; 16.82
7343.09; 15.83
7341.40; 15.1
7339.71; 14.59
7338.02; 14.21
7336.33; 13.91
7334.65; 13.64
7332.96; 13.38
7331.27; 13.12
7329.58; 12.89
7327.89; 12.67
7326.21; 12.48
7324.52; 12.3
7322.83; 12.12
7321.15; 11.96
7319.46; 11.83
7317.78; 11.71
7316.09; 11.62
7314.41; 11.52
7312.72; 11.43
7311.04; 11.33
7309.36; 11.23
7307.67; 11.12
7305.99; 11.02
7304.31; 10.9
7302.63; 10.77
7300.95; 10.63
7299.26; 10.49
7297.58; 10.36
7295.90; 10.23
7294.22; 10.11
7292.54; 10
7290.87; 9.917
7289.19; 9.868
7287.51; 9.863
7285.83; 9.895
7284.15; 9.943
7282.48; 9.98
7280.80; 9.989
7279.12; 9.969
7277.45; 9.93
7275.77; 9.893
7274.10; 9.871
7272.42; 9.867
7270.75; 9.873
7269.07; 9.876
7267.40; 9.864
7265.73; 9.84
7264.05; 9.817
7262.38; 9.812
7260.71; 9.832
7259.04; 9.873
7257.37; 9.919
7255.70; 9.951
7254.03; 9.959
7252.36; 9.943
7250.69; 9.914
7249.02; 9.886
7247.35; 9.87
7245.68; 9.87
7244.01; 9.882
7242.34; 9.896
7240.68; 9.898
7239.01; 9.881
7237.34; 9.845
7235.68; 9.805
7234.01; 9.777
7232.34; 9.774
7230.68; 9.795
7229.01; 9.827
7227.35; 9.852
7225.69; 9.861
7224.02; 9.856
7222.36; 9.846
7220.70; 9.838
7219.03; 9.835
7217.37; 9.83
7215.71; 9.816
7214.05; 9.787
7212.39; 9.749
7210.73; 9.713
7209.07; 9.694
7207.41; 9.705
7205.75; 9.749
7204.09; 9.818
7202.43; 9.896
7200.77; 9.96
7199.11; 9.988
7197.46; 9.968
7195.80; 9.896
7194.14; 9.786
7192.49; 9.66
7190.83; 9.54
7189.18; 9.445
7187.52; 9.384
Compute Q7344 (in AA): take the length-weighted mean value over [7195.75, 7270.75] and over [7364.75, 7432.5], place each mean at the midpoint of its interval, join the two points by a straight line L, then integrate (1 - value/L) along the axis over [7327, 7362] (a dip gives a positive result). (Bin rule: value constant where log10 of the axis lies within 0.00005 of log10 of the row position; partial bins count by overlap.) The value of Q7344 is 2.9 AA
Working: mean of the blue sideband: 9.85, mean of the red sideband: 24.4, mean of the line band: 18.2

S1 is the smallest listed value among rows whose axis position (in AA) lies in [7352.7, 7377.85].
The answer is 22.56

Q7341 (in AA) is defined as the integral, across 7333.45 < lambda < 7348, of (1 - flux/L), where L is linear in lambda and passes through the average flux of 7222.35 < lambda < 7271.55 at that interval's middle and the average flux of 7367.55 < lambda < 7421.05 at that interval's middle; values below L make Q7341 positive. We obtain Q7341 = 3.4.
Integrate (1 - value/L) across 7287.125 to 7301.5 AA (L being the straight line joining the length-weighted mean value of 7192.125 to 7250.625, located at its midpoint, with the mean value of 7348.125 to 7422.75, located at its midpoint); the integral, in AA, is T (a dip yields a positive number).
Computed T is 5.8 AA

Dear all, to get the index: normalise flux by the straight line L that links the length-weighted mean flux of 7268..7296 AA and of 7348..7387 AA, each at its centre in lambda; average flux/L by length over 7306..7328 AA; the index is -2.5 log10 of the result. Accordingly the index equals 0.49 mag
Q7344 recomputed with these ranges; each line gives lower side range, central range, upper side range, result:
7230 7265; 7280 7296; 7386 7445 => 2.44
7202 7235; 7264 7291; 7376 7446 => 5.60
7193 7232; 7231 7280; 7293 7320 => 2.29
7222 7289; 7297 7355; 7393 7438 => -4.32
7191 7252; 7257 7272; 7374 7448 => 2.56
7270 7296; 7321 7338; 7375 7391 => 4.80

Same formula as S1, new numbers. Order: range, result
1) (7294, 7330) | 10.11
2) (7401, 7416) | 13.28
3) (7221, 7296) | 9.774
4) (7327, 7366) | 12.67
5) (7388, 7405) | 16.71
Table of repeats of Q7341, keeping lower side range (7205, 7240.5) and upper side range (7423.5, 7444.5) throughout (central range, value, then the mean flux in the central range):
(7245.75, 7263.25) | 0.4 AA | 9.9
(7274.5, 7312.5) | 0.7 AA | 10.4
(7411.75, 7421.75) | -1.0 AA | 13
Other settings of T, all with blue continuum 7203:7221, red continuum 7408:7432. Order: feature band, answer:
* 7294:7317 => 0.5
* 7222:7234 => 0.2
